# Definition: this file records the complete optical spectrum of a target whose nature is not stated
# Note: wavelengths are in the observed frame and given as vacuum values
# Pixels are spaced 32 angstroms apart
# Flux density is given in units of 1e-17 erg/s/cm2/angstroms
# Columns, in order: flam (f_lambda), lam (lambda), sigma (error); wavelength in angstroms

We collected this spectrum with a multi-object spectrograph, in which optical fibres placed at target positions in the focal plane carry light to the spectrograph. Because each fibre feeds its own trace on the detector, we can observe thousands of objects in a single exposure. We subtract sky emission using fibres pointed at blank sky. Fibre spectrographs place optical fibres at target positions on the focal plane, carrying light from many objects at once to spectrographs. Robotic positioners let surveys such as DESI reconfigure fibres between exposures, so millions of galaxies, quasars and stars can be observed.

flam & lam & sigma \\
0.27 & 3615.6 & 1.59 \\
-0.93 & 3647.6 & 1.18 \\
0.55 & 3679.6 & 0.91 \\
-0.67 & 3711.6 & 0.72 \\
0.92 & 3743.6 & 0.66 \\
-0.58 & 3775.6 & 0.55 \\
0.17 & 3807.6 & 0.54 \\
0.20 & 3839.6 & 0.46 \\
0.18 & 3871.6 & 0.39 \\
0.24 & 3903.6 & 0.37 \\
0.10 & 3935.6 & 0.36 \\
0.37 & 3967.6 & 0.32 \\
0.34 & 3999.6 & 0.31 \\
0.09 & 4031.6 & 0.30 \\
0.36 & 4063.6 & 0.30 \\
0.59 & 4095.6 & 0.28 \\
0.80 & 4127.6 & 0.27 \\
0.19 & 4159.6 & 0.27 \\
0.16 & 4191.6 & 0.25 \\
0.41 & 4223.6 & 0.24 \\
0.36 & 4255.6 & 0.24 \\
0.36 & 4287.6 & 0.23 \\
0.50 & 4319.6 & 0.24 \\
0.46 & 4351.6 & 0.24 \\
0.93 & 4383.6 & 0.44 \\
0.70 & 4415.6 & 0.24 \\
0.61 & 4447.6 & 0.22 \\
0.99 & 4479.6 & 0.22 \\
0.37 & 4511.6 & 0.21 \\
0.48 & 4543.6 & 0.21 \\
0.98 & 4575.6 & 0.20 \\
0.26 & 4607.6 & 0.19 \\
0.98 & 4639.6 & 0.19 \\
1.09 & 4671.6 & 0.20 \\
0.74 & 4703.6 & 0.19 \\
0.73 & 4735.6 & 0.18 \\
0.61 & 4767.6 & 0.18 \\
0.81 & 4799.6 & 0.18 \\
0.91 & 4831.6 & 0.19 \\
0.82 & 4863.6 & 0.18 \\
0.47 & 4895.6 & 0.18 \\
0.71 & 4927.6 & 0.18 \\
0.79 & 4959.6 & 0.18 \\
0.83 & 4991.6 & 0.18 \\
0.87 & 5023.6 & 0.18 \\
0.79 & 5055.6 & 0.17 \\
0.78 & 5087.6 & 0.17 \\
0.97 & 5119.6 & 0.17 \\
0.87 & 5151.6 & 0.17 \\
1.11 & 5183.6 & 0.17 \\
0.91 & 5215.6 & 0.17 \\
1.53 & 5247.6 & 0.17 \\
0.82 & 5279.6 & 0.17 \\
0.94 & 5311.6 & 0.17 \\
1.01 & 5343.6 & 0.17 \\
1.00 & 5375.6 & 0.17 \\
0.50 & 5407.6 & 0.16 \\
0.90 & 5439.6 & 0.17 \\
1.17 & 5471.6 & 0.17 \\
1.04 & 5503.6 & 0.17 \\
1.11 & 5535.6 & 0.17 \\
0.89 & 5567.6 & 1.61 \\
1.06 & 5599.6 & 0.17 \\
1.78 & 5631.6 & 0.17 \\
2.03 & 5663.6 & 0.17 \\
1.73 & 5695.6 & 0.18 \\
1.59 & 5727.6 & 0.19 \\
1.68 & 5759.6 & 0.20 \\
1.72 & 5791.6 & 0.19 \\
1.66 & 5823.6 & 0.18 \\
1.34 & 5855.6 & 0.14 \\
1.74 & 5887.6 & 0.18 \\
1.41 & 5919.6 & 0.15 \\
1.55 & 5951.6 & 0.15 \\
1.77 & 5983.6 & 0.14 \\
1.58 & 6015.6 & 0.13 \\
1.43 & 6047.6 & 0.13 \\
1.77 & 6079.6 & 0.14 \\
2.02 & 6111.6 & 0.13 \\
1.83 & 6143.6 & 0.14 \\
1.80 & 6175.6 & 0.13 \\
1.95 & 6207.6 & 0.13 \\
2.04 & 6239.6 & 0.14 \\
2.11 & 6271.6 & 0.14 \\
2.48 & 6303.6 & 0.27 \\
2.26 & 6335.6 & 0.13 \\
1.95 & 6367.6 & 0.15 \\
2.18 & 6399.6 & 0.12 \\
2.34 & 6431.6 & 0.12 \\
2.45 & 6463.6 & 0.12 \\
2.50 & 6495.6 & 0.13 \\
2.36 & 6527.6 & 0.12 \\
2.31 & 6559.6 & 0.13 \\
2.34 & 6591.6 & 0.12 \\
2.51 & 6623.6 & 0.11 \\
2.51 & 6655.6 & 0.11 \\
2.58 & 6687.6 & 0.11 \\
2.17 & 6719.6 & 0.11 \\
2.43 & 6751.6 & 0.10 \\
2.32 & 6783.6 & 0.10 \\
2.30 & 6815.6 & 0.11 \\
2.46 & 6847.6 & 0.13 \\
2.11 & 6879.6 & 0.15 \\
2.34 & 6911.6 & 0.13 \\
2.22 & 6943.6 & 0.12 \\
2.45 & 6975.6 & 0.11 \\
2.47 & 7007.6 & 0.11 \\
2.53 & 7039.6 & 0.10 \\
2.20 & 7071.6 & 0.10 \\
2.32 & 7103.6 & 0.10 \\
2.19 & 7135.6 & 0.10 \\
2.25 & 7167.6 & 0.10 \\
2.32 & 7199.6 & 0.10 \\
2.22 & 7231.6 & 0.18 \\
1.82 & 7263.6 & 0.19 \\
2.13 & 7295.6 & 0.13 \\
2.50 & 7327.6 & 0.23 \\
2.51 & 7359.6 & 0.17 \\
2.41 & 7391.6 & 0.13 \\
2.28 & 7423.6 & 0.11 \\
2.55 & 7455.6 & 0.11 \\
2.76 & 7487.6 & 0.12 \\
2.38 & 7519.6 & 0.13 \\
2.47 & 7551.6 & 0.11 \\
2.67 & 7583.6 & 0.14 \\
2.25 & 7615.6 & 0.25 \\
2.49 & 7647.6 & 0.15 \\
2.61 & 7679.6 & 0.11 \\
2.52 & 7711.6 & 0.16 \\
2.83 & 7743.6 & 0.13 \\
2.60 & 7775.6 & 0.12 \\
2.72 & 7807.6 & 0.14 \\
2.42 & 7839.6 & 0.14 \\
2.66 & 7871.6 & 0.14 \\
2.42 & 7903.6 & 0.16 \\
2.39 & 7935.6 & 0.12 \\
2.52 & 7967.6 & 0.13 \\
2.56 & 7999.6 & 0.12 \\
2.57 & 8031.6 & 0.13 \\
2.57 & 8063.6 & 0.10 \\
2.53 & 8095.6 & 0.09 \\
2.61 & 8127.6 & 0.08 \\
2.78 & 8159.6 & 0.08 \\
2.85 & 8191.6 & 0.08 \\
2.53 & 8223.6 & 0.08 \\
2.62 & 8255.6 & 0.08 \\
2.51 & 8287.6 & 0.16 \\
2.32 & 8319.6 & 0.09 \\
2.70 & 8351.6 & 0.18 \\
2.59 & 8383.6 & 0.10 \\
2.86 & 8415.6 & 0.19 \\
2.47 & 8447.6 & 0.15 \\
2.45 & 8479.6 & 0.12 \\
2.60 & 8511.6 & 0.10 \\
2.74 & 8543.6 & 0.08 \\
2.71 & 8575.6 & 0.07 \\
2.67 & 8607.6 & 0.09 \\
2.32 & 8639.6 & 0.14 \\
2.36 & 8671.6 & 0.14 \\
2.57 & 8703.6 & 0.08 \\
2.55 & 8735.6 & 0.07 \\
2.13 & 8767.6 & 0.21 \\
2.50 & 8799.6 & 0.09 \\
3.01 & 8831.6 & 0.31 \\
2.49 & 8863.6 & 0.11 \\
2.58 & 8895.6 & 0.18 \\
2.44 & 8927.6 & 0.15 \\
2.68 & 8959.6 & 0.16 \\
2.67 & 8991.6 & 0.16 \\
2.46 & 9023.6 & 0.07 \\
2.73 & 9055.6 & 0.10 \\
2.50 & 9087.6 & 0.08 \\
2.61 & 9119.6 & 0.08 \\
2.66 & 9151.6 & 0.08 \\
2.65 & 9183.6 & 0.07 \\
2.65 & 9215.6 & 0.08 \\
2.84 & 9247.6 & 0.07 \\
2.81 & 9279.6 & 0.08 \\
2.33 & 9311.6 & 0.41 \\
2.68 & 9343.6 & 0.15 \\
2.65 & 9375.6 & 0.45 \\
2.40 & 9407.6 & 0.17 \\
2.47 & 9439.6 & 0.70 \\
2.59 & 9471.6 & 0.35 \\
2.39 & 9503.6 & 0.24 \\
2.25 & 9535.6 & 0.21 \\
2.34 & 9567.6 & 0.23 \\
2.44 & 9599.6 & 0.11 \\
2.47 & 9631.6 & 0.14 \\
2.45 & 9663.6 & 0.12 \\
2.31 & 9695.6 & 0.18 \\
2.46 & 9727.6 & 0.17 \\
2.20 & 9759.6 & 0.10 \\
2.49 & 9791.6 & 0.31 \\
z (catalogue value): 0.41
